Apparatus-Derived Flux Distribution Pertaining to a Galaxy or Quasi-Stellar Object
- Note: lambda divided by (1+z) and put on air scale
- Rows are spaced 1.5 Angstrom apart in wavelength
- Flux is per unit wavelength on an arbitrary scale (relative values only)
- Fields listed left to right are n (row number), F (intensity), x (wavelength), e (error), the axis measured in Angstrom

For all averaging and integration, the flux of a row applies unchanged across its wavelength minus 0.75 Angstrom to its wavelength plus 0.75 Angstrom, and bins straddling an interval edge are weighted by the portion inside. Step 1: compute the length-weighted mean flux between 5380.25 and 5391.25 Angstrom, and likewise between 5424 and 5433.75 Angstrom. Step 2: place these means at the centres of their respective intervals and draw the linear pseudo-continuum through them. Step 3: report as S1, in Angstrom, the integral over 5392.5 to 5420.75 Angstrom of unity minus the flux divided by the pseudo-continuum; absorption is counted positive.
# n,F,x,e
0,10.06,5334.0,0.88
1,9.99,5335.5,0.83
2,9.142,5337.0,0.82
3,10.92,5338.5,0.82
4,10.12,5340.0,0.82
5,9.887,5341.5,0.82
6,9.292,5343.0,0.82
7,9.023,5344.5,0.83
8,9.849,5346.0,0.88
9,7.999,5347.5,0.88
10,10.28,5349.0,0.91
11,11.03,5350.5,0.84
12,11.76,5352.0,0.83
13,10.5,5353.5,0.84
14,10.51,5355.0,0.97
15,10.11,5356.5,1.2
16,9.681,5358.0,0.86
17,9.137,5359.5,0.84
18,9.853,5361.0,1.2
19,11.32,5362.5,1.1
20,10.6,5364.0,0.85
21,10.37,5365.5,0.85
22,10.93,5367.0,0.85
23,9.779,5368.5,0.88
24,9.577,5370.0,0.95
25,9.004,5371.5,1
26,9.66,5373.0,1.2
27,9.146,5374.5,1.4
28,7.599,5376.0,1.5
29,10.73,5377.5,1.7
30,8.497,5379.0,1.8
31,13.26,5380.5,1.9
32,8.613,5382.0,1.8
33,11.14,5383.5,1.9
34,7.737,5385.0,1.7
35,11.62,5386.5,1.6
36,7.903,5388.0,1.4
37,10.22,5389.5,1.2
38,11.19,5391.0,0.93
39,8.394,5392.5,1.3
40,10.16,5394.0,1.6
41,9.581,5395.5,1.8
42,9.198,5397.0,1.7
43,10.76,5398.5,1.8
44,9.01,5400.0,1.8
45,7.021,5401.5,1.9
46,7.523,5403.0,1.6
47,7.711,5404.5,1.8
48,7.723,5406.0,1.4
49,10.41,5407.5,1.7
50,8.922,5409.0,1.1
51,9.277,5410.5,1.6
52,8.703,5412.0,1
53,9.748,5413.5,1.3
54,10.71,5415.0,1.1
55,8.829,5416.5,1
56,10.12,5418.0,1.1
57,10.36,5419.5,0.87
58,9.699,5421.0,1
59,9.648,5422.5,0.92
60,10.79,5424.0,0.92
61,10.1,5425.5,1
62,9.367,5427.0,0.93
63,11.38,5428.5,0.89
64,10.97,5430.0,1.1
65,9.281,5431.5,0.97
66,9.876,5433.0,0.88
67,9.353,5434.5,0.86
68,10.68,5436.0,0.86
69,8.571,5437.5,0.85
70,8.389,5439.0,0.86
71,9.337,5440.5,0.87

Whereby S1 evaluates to 2.6 Angstrom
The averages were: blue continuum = 10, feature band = 9.2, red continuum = 10.2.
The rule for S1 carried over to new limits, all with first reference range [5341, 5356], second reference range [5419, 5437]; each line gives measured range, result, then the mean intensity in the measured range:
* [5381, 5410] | 2.39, 9.24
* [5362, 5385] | 0.27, 9.93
